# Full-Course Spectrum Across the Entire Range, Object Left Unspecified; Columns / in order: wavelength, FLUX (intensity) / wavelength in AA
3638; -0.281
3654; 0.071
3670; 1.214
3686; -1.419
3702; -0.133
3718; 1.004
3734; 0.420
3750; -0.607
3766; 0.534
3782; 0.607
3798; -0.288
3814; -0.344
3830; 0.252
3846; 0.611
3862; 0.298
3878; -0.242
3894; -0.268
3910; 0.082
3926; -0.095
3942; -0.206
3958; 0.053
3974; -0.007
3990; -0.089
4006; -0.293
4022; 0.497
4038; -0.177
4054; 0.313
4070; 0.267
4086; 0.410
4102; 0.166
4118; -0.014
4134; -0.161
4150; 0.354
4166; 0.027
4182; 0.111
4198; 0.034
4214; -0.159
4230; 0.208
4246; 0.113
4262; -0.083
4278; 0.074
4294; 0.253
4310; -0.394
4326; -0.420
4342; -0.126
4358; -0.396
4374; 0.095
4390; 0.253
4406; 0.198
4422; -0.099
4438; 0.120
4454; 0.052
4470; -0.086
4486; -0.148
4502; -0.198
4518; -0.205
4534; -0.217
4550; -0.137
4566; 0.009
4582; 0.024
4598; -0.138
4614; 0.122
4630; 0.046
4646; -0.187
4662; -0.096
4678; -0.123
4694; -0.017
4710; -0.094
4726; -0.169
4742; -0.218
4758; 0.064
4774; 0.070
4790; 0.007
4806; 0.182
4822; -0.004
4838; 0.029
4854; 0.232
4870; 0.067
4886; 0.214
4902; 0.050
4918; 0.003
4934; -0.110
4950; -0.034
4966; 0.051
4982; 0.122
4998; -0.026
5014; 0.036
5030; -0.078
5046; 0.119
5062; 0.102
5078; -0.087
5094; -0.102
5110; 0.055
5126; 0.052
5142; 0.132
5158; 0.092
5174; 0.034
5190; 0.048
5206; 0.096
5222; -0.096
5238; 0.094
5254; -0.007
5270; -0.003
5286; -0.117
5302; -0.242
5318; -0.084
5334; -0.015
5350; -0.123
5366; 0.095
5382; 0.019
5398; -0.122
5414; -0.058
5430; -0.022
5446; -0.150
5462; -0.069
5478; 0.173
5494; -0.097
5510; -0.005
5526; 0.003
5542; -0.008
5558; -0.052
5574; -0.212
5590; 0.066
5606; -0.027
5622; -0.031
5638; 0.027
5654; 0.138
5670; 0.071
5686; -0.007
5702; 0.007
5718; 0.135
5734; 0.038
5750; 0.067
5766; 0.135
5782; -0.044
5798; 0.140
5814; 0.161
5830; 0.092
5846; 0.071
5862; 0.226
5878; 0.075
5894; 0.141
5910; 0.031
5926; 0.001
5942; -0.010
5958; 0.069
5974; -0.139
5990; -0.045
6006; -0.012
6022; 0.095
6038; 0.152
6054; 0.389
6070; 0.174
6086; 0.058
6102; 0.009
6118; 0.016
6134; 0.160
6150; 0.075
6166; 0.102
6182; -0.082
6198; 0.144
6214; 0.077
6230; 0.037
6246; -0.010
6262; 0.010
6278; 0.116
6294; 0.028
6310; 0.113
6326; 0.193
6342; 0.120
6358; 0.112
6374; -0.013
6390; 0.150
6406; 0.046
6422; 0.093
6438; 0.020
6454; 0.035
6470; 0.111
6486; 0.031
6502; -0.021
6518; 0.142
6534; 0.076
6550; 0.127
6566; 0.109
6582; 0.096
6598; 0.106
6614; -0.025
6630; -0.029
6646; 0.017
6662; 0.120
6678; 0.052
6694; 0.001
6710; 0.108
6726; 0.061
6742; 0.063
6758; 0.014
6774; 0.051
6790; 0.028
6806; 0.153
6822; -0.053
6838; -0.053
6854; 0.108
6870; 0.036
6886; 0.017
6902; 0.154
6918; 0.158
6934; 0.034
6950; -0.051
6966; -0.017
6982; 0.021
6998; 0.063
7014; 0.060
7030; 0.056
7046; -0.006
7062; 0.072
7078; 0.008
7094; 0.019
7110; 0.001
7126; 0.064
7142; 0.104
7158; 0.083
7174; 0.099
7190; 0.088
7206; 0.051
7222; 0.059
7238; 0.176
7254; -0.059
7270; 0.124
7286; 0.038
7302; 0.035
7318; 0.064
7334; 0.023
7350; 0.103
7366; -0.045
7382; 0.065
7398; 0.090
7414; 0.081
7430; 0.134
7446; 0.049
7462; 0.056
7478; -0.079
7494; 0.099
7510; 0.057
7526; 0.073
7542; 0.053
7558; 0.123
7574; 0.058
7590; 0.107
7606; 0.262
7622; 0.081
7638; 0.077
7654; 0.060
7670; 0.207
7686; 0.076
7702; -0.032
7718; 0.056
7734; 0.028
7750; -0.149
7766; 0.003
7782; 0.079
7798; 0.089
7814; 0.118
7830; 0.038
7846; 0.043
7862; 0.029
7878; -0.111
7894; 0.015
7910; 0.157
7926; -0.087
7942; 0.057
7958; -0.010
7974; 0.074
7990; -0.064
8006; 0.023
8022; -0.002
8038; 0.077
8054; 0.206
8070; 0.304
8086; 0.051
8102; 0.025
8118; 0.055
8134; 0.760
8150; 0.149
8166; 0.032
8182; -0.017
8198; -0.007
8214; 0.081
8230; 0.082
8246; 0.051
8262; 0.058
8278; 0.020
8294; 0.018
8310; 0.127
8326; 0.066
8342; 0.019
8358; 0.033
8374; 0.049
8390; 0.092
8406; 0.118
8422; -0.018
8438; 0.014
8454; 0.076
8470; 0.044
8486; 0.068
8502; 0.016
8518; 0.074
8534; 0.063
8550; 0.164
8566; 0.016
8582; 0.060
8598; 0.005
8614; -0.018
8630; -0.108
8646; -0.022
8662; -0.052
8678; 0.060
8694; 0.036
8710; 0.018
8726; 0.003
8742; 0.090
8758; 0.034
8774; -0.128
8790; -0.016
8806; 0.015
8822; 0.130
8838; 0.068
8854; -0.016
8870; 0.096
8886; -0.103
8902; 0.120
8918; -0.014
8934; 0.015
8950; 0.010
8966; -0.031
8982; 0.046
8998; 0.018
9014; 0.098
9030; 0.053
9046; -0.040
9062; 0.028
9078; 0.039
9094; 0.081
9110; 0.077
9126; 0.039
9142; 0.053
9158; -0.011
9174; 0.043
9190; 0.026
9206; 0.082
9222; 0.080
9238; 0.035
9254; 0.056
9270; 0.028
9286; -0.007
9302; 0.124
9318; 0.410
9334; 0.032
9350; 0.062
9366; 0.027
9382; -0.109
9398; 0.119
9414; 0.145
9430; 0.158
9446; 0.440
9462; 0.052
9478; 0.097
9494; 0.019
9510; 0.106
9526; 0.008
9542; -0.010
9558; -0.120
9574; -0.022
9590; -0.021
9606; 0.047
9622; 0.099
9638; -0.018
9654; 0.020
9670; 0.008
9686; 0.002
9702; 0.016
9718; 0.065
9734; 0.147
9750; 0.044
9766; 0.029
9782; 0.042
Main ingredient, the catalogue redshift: 0.625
